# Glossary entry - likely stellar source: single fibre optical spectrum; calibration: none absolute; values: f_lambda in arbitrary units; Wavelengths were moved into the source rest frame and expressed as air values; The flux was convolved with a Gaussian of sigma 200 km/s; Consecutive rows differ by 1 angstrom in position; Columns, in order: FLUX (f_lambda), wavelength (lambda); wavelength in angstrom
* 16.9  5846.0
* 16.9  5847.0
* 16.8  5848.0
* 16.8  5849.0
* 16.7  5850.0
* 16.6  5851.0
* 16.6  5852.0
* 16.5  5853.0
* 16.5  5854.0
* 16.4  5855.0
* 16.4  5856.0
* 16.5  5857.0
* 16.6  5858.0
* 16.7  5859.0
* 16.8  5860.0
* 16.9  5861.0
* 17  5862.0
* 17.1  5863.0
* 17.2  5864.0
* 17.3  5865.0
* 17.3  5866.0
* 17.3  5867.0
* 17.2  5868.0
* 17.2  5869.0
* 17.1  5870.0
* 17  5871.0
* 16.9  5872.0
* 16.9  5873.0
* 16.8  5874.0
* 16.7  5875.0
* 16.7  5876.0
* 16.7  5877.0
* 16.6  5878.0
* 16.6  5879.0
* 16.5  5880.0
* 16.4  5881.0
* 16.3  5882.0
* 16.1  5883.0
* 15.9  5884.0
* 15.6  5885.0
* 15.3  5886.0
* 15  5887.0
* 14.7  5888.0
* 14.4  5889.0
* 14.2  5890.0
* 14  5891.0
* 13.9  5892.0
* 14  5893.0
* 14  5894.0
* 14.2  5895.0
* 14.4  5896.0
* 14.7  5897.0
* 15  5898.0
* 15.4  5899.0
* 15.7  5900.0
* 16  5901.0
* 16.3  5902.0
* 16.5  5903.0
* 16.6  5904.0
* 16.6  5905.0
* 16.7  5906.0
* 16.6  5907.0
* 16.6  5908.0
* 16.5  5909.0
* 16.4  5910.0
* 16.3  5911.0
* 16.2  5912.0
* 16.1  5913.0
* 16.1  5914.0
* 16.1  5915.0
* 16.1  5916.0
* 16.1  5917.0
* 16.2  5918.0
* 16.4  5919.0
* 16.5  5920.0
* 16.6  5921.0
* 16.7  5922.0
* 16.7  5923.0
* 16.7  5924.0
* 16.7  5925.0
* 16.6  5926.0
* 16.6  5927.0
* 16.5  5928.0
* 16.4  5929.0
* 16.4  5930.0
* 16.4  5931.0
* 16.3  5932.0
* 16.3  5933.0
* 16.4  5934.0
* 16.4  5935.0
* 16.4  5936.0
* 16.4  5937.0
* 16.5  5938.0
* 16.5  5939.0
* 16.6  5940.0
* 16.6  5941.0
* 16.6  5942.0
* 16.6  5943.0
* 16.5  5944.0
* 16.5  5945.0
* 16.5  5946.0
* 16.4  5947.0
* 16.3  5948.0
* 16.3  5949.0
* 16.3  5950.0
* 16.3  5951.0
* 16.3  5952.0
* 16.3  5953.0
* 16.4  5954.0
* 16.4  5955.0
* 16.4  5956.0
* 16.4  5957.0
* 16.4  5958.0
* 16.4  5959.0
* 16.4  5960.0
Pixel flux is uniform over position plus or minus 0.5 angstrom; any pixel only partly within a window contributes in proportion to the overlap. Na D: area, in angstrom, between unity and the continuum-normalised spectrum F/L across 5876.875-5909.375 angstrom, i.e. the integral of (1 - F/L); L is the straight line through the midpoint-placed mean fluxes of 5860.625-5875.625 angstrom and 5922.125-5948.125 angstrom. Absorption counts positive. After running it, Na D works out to 2.49 angstrom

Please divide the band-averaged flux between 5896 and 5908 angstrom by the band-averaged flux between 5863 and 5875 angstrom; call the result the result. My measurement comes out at 0.9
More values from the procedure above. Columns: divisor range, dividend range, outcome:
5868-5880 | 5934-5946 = 0.98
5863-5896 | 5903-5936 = 1.03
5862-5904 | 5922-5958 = 1.03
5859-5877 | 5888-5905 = 0.88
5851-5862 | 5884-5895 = 0.88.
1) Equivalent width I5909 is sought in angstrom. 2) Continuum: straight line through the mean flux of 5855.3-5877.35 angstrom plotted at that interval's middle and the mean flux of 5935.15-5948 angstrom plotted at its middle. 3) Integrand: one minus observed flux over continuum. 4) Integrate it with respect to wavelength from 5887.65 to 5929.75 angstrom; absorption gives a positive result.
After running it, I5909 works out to 2.11 angstrom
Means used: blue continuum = 16.9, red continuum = 16.5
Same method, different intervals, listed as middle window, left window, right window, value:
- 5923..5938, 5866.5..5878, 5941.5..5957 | 0.1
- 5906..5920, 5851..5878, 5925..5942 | 0.2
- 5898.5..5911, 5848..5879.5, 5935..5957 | 0.2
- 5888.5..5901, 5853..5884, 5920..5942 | 1.6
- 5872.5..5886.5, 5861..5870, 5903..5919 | 0.5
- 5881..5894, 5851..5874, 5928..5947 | 1.4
